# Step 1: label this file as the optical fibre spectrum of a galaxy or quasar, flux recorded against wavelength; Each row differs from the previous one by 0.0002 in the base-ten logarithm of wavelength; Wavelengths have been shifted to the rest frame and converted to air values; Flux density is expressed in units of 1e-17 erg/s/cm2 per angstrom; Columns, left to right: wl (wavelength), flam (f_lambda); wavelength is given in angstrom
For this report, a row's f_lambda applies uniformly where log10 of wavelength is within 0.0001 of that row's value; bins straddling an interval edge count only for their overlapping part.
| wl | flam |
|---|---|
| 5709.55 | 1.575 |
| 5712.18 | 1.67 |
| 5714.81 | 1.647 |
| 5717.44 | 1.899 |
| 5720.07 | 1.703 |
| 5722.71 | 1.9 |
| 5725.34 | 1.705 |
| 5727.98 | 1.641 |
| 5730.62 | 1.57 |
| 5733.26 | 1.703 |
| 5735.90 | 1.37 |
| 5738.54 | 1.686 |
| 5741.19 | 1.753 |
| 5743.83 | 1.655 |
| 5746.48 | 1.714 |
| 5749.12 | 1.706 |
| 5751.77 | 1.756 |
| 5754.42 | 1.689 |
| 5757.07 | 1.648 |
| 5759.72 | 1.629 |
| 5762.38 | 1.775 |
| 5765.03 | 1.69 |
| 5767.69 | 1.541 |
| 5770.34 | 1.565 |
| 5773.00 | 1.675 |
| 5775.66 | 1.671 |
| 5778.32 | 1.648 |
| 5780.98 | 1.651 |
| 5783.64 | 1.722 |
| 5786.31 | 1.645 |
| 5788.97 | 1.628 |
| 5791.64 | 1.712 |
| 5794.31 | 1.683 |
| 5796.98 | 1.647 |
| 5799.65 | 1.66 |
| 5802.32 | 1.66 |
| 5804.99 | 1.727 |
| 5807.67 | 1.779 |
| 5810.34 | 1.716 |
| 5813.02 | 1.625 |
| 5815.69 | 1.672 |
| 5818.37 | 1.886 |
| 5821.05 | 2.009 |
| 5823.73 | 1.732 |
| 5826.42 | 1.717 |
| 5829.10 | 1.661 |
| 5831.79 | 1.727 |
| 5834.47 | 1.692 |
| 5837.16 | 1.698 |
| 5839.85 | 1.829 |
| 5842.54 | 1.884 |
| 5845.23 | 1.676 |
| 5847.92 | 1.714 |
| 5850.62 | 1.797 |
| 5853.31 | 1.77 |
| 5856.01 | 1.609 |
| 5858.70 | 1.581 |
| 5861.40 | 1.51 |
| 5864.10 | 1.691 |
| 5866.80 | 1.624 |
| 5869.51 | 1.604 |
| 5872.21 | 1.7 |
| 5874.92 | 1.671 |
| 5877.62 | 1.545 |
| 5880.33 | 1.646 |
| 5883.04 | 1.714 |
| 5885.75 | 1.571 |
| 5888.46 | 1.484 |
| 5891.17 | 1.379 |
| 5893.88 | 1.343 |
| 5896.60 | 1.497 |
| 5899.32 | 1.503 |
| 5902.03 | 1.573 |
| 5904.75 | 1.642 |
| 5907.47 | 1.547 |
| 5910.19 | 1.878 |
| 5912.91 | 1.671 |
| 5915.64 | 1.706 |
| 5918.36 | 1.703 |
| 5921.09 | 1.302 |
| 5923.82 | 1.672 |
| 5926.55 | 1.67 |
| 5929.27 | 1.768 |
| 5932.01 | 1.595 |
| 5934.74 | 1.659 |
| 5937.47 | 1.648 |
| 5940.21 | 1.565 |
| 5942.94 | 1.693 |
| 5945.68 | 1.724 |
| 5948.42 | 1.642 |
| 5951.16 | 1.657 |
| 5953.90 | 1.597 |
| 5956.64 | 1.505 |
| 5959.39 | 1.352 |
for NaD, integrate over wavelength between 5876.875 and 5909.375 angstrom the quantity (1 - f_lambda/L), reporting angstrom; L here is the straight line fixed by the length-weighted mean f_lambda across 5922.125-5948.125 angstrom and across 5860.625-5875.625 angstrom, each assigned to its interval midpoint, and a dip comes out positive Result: 2.0 angstrom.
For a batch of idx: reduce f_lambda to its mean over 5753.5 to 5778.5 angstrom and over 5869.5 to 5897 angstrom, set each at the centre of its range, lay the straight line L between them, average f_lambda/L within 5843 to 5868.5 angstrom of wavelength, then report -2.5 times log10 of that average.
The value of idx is -0.06 mag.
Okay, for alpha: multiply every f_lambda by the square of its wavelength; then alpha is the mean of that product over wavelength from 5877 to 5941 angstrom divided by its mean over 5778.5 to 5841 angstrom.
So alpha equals 0.96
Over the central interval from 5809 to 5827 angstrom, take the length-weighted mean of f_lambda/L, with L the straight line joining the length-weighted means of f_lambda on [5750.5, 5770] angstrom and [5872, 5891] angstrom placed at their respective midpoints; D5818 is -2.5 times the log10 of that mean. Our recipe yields -0.084 mag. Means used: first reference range 1.67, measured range 1.77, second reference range 1.6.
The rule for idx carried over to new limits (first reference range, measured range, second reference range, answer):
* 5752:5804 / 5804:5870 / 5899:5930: -0.043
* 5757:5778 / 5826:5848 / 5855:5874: -0.070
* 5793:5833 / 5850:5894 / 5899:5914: 0.046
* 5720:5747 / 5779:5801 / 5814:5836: 0.037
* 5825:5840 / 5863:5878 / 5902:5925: 0.021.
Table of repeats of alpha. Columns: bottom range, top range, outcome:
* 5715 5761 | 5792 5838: 1.05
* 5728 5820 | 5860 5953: 1.01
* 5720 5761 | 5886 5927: 0.99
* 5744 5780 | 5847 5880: 1.02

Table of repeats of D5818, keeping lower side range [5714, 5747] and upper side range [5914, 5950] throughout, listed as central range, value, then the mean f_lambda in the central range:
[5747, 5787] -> 0.01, 1.67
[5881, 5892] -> 0.07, 1.55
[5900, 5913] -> 0.00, 1.65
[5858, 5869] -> 0.04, 1.6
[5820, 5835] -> -0.06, 1.75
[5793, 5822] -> -0.04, 1.73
